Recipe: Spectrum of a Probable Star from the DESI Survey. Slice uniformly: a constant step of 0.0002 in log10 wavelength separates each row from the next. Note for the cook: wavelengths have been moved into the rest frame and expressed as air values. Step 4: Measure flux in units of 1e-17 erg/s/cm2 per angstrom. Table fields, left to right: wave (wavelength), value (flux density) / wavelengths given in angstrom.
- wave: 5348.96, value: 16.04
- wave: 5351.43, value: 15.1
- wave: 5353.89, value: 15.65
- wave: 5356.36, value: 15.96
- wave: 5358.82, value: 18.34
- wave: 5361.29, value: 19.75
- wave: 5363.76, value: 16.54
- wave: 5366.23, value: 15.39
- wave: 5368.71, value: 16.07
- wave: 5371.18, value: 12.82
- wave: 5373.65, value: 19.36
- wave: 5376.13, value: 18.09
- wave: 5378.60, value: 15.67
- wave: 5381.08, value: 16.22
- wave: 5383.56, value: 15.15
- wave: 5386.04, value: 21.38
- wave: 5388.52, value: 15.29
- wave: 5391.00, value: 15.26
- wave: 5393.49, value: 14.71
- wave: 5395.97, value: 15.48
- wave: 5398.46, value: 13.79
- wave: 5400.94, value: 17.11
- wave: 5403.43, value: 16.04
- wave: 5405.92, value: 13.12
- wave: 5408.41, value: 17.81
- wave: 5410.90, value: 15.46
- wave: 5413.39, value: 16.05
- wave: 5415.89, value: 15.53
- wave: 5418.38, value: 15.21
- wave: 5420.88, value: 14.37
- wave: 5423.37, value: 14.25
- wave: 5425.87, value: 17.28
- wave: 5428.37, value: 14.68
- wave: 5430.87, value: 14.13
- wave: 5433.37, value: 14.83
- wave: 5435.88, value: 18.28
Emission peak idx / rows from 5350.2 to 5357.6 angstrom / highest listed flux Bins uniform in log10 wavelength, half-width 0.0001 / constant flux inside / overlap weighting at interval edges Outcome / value 15.96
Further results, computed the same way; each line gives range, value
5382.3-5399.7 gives 21.38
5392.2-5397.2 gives 15.48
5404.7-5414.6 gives 17.81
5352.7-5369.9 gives 19.75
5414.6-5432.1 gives 17.28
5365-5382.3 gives 19.36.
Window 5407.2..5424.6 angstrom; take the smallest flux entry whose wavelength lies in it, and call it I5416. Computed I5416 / 14.25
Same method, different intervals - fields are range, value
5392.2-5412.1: 13.12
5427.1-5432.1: 14.13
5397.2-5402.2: 13.79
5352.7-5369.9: 15.39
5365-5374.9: 12.82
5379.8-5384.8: 15.15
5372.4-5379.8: 15.67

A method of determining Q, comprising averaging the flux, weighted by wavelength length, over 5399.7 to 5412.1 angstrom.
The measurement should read 15.9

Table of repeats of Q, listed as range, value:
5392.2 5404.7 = 15.4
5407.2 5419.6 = 16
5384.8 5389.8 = 18.3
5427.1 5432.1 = 14.4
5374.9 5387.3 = 17.3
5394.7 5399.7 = 14.6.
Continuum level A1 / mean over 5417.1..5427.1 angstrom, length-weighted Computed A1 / 15.3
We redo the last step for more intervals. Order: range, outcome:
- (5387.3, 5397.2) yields 15.2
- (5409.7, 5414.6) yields 15.8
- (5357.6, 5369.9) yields 17.2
